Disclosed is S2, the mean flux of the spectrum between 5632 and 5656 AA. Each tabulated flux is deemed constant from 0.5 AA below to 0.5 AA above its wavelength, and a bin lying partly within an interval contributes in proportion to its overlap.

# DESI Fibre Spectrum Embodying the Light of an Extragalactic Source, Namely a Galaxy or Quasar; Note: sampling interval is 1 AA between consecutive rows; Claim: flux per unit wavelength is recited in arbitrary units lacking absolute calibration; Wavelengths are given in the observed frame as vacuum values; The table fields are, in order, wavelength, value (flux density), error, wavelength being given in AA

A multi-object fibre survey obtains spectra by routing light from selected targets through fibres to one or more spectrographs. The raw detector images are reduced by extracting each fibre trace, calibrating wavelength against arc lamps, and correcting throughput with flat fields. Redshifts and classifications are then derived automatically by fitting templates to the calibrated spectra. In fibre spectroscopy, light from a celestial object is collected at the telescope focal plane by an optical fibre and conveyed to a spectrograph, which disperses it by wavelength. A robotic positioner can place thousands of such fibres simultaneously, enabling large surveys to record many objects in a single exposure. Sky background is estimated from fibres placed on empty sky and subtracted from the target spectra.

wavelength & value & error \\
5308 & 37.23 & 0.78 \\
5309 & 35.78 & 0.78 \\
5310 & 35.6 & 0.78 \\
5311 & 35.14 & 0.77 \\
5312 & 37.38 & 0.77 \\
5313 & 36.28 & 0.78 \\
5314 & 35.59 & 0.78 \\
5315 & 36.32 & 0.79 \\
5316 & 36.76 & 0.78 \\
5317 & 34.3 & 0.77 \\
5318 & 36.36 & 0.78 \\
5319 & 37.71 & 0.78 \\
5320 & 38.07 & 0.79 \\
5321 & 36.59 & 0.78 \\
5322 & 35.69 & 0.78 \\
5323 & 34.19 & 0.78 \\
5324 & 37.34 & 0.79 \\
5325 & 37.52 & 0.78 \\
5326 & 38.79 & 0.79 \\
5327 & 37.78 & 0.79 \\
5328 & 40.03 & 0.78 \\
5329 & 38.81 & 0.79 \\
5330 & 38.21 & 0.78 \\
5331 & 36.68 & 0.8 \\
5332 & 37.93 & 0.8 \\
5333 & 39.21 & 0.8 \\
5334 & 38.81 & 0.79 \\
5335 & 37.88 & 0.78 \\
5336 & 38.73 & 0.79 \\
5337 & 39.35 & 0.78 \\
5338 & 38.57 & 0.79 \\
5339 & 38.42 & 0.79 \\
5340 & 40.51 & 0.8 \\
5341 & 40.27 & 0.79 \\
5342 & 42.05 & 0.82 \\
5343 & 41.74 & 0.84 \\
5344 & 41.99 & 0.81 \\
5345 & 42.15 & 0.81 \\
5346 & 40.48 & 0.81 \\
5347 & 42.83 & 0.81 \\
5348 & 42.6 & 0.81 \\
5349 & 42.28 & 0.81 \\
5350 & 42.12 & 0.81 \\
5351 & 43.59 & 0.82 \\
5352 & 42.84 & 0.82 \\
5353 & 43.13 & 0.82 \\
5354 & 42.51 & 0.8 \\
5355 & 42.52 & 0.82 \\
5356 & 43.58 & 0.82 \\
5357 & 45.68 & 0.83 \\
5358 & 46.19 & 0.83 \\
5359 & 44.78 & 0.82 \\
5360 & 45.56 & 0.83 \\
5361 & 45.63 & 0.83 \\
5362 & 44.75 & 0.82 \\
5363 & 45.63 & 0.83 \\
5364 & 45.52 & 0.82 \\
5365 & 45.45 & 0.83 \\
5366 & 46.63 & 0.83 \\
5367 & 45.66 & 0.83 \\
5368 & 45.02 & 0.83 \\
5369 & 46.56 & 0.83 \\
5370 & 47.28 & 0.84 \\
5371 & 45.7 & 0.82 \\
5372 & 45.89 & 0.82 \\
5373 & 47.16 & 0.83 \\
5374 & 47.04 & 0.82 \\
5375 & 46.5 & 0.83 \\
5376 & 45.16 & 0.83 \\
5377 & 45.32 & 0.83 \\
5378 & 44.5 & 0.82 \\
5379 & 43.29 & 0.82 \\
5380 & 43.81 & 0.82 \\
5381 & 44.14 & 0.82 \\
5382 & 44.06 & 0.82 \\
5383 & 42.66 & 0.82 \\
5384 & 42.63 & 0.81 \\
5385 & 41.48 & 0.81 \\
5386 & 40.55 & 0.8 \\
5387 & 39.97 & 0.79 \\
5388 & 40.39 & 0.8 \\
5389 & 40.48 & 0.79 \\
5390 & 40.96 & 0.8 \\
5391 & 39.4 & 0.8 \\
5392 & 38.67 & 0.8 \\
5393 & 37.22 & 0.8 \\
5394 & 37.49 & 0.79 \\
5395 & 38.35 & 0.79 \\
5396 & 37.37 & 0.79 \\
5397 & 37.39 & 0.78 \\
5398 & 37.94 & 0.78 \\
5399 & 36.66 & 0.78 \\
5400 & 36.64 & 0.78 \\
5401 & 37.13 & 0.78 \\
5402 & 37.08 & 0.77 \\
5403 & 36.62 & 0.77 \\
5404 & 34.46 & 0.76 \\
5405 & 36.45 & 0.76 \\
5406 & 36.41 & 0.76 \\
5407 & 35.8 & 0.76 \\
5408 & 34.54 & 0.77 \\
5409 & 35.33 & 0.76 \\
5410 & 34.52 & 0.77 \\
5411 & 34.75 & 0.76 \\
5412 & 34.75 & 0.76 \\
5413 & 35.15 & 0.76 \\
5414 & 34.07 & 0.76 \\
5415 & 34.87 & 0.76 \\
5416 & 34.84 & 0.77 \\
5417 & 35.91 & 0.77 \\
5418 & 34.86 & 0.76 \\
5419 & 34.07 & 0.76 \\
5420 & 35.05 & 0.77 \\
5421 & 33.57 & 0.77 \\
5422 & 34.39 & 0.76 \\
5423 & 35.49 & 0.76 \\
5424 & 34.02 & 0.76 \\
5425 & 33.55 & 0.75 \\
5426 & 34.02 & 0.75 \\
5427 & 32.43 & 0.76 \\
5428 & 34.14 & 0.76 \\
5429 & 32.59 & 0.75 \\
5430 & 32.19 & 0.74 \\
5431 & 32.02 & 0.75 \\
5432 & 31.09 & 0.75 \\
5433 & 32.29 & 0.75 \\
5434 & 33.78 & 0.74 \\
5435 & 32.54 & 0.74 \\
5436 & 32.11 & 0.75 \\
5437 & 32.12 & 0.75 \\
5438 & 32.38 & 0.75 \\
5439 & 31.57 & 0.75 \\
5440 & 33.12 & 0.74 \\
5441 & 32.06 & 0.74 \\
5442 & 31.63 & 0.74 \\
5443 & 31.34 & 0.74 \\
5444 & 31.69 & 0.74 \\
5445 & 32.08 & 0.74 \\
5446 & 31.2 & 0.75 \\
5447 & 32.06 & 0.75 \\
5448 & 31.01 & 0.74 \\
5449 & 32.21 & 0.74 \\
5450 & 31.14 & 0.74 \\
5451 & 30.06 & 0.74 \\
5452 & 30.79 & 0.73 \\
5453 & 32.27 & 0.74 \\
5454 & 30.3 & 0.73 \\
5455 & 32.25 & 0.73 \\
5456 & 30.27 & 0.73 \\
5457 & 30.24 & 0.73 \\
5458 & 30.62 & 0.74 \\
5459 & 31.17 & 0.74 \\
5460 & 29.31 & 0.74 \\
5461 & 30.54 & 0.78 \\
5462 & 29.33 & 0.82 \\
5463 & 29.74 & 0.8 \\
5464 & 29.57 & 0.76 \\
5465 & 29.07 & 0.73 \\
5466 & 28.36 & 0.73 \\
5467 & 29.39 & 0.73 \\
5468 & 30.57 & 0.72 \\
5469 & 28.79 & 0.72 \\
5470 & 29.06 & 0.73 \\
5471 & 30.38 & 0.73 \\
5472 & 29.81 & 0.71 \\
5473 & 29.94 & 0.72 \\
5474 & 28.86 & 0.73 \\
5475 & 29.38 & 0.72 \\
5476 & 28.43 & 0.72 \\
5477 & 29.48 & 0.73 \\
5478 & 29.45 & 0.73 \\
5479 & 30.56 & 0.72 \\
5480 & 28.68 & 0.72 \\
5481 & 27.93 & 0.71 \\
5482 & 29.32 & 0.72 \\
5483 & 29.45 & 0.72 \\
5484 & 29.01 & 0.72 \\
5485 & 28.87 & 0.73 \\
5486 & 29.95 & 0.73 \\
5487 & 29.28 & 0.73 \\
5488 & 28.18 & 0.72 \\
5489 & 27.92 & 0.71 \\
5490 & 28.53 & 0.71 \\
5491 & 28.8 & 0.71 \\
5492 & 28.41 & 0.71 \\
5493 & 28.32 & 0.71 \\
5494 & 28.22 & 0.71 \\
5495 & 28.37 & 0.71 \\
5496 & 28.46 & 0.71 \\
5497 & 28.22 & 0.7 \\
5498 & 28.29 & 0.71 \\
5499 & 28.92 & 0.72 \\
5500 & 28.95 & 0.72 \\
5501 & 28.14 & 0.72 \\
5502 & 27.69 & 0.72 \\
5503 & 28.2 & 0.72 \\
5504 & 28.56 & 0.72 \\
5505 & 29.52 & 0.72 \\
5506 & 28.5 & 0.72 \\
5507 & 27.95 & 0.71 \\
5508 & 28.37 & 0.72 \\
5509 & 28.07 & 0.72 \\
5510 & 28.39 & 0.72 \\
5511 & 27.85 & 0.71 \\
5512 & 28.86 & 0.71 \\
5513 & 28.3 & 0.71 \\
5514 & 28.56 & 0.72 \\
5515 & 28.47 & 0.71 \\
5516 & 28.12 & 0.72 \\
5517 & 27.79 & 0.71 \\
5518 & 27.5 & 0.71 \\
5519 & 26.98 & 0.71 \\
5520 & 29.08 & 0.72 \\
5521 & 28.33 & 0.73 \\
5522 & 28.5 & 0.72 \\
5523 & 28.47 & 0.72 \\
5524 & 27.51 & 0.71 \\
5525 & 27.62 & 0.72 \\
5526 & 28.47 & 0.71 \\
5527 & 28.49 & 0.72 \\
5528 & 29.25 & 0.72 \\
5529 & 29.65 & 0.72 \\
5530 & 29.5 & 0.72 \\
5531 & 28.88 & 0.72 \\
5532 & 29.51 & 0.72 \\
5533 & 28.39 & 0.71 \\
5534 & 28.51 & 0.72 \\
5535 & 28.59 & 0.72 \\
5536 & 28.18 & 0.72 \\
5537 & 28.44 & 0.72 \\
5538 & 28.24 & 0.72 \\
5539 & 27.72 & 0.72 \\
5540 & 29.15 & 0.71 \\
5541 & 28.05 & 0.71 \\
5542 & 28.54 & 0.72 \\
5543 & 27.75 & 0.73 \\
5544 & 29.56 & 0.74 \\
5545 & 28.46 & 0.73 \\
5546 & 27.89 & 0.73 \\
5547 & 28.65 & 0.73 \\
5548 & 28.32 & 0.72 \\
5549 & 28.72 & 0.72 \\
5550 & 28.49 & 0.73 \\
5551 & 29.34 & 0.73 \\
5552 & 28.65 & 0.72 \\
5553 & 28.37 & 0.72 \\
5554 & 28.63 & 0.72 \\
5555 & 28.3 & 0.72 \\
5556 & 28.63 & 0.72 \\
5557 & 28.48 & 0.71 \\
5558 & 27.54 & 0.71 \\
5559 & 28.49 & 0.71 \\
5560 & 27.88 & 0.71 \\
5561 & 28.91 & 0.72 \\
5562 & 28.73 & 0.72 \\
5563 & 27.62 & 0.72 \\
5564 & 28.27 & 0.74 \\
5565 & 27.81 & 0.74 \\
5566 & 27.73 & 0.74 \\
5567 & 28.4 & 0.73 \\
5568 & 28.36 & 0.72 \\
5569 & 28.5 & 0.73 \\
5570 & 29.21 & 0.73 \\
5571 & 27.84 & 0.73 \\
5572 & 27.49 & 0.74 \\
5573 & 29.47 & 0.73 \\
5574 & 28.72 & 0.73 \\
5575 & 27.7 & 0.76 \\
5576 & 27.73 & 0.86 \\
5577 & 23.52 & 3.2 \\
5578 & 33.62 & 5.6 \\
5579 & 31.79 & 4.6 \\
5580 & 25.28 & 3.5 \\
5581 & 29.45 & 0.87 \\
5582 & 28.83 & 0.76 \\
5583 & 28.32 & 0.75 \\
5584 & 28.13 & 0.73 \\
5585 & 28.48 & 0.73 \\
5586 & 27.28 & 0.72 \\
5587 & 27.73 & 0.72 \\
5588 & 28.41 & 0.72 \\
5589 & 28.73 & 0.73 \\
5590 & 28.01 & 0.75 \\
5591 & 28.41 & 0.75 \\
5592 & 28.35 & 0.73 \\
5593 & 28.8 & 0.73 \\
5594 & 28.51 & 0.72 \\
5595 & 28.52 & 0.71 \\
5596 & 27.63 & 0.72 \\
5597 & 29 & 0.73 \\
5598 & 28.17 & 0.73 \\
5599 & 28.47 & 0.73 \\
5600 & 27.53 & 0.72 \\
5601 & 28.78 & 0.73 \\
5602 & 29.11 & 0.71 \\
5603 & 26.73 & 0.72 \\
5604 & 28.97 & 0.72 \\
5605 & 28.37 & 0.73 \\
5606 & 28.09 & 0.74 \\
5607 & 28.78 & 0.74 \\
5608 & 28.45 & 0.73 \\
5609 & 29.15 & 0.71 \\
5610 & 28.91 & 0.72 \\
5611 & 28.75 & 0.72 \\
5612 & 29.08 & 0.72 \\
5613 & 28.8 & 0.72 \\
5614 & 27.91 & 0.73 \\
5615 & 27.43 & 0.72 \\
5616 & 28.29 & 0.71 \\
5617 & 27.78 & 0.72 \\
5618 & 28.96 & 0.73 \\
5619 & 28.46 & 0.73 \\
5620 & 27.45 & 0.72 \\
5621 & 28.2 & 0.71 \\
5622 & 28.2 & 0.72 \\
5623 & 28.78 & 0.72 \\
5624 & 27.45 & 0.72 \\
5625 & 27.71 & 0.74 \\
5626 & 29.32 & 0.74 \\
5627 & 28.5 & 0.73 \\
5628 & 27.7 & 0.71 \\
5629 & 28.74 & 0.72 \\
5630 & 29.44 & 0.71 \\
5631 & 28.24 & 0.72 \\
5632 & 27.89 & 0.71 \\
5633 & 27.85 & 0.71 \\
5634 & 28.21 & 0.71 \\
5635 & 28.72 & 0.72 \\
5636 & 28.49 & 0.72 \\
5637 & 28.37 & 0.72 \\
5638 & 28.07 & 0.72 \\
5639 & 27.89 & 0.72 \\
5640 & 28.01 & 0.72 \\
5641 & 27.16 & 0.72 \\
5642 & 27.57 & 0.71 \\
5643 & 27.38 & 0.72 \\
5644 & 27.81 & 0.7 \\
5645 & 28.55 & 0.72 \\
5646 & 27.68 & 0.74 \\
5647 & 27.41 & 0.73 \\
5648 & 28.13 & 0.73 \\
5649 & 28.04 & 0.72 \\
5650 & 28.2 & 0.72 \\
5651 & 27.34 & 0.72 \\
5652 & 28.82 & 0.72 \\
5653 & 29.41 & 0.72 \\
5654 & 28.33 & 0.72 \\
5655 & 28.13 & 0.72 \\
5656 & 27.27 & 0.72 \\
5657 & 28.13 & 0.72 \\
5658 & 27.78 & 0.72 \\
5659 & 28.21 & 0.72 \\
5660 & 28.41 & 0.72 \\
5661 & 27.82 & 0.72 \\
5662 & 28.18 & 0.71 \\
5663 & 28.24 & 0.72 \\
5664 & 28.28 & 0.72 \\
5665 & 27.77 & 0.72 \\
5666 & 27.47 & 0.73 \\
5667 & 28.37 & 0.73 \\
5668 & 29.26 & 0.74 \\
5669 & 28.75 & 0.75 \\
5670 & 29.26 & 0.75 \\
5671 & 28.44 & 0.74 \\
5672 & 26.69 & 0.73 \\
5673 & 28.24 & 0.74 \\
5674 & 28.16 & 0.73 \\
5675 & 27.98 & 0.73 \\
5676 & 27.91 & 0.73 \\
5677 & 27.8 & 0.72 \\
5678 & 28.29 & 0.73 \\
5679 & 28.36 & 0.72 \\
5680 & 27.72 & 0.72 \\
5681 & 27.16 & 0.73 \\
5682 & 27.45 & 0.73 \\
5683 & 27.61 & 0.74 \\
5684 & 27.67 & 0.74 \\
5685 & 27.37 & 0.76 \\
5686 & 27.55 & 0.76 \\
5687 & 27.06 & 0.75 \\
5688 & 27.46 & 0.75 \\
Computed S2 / 28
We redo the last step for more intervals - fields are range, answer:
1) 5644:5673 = 28.2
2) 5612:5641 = 28.2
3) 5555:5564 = 28.3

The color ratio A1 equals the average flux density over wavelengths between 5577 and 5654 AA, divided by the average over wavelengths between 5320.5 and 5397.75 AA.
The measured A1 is 0.68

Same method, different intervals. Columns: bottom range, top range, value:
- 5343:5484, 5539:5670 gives 0.78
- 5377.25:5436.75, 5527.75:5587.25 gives 0.78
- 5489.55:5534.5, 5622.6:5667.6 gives 0.99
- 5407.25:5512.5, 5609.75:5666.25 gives 0.91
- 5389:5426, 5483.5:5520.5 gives 0.79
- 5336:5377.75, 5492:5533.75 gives 0.65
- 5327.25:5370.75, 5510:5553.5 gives 0.67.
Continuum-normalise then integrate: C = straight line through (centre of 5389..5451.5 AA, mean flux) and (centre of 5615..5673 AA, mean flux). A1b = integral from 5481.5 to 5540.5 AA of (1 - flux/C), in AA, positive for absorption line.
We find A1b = 6.2 AA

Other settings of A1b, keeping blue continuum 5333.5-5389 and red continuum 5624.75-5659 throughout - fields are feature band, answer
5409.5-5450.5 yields 6.65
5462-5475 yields 2.78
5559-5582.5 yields 2.62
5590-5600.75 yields 0.81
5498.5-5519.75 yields 4.21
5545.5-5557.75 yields 1.66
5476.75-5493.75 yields 3.55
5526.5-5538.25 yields 1.80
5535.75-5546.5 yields 1.66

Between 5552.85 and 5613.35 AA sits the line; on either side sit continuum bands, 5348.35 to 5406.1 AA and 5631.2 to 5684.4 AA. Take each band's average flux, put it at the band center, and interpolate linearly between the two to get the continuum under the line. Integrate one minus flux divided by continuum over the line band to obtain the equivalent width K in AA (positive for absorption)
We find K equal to 6.50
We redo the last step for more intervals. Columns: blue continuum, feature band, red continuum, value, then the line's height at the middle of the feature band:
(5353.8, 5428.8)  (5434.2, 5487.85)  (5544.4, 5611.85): 7.87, 35.6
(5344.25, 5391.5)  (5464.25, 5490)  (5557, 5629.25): 5.06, 36.3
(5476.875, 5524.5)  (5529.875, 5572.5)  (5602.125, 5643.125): -0.02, 28.4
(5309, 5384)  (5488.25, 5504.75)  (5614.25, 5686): 3.04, 34.8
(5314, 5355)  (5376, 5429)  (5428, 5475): -4.60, 34.5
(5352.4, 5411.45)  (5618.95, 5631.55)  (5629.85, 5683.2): 0.55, 29.6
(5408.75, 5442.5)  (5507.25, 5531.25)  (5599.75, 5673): 2.17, 31.2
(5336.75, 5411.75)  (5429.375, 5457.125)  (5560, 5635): 4.24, 37.5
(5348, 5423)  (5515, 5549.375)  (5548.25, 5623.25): 3.48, 31.6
